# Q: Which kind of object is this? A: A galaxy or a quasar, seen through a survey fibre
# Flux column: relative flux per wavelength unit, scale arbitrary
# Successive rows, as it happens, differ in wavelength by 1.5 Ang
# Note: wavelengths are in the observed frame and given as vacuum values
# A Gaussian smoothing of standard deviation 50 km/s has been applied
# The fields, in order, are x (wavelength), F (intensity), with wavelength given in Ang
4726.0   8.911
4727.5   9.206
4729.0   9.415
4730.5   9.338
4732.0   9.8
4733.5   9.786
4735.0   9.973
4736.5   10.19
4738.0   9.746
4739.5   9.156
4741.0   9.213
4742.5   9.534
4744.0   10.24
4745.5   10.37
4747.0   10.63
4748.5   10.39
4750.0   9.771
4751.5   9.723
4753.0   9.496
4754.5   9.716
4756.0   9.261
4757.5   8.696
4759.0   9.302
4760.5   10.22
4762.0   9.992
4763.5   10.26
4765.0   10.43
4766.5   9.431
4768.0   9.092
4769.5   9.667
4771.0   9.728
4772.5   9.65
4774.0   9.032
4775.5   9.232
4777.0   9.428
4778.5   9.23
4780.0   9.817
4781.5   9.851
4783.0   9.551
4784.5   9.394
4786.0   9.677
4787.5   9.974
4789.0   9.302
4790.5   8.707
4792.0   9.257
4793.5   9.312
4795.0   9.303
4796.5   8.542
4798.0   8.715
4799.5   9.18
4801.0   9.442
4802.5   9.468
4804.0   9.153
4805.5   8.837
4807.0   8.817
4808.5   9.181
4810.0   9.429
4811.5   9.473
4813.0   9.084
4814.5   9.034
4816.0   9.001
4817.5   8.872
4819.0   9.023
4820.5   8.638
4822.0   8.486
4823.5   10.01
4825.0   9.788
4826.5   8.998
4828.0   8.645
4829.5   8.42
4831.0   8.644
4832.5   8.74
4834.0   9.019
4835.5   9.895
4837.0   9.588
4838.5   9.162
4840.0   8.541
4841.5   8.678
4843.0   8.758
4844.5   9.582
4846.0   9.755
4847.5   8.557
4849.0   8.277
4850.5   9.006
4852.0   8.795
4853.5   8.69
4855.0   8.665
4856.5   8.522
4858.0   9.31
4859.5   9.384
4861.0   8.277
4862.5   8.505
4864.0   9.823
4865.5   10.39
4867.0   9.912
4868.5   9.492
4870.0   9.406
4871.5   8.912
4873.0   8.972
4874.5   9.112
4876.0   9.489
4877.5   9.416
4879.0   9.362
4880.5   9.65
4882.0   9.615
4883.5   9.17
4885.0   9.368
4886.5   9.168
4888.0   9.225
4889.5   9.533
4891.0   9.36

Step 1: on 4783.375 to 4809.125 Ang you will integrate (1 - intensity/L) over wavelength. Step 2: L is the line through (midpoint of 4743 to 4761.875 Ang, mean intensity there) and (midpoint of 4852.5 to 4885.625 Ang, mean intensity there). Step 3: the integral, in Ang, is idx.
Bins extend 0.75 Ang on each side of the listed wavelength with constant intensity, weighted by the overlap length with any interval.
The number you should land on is 1.1 Ang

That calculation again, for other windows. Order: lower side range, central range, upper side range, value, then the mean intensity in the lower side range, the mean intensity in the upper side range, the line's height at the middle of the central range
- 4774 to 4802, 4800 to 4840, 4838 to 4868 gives 0.35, 9.32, 9.03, 9.18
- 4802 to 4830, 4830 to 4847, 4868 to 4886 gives 0.11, 9.07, 9.33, 9.17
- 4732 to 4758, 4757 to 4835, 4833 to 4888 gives 1.90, 9.77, 9.17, 9.51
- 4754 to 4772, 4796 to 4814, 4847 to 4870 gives 0.52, 9.65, 9.06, 9.39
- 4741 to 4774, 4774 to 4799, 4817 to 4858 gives 0.40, 9.76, 8.96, 9.47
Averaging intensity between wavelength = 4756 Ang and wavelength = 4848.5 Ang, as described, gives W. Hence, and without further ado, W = 9.25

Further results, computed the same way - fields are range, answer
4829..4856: 8.93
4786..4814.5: 9.19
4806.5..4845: 9.06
